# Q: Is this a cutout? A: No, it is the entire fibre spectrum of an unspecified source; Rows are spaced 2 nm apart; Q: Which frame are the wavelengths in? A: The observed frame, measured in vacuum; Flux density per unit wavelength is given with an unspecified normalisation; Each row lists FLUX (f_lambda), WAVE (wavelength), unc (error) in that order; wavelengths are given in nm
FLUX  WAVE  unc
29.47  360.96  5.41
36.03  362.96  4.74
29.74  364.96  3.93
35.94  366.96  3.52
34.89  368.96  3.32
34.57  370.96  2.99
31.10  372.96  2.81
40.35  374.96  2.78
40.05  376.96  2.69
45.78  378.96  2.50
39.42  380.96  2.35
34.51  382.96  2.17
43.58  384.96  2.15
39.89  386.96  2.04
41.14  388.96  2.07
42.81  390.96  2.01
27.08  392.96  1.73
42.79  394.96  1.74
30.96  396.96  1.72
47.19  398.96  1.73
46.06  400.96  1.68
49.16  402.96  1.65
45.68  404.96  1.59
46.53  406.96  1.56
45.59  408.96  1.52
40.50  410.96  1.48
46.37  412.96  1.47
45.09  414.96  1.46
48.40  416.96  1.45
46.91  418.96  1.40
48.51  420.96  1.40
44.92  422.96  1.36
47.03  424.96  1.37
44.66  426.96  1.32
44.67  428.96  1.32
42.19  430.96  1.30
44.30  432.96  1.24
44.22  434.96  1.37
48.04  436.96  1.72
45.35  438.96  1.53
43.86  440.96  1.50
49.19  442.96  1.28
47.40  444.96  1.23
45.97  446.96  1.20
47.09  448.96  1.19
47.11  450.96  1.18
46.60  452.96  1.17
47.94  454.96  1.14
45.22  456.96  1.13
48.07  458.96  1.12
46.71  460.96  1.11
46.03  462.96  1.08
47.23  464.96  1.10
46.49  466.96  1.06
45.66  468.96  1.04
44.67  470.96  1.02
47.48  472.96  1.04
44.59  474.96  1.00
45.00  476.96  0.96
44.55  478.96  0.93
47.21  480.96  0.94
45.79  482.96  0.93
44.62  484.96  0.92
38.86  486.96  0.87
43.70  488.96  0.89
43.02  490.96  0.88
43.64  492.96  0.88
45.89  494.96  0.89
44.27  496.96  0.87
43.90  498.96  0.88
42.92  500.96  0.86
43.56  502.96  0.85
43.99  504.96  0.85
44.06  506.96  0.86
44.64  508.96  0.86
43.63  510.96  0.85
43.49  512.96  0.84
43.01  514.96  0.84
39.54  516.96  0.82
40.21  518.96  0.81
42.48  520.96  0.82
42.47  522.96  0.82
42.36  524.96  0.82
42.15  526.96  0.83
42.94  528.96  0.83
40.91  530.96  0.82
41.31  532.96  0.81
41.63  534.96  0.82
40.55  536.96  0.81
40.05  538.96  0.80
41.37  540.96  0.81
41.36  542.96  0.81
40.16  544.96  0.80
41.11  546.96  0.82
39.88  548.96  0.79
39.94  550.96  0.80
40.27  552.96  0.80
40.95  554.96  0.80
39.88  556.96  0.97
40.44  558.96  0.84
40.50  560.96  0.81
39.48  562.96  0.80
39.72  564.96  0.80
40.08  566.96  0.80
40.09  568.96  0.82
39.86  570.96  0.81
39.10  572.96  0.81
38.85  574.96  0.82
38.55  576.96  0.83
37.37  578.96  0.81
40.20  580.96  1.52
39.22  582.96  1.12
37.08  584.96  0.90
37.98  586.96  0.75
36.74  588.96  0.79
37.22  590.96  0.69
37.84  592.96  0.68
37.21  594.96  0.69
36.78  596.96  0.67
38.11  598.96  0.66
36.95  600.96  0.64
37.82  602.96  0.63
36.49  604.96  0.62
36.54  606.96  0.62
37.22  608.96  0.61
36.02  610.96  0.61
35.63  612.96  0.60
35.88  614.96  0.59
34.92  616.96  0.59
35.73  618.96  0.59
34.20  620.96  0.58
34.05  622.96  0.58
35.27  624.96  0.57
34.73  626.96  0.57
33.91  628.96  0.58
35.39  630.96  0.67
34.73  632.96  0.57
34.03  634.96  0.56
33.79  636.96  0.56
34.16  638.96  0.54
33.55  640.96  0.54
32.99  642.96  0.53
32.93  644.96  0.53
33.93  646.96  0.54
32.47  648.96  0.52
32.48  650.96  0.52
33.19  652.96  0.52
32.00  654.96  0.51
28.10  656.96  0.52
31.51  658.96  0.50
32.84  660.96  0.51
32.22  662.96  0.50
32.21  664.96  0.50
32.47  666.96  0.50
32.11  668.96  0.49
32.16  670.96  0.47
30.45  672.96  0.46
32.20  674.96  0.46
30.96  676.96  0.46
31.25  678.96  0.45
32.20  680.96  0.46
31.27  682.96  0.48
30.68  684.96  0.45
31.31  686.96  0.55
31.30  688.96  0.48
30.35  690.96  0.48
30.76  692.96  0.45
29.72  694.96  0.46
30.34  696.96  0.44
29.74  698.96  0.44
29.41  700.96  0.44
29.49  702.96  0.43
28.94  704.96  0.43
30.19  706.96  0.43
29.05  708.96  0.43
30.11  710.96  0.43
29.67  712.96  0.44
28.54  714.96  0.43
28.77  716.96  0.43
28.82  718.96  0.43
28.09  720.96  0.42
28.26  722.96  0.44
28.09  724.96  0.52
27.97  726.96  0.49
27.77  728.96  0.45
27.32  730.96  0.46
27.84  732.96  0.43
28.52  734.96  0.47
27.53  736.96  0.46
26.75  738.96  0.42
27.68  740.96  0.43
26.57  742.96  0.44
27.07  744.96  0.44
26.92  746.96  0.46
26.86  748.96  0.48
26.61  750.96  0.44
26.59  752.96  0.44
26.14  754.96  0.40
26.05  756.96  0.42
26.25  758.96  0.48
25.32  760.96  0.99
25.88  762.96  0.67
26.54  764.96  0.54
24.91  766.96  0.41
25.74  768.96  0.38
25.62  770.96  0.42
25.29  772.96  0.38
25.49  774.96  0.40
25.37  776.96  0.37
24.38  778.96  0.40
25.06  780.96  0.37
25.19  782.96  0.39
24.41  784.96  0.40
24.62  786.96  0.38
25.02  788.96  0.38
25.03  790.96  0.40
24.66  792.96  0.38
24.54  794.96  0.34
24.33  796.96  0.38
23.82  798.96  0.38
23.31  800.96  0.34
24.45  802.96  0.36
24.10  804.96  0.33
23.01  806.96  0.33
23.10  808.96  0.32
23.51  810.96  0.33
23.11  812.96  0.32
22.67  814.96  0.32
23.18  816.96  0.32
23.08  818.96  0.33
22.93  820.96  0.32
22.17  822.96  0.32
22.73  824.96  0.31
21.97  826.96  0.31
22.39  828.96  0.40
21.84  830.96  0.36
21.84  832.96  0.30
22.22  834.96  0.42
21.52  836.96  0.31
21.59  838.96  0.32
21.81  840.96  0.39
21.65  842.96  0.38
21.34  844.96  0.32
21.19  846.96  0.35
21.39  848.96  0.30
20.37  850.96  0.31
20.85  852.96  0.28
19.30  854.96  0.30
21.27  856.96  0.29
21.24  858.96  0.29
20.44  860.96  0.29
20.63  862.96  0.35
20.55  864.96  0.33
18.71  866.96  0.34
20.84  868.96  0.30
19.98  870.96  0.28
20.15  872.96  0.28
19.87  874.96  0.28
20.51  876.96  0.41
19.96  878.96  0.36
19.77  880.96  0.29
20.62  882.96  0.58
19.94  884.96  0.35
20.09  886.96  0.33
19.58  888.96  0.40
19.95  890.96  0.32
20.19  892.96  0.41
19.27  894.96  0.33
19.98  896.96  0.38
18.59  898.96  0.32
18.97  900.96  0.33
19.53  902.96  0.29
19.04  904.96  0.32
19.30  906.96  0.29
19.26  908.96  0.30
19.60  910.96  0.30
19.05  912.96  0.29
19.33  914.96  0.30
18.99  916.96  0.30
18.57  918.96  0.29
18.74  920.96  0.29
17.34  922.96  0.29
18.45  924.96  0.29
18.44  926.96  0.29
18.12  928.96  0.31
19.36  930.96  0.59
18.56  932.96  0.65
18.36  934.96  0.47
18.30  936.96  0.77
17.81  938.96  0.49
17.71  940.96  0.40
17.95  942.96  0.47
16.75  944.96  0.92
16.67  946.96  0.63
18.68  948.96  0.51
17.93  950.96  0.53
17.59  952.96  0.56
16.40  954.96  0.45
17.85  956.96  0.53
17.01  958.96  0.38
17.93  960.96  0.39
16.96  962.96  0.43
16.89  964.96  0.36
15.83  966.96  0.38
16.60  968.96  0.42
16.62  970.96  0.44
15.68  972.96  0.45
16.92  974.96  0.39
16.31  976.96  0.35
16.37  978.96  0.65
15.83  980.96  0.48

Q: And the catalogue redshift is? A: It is 0.000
